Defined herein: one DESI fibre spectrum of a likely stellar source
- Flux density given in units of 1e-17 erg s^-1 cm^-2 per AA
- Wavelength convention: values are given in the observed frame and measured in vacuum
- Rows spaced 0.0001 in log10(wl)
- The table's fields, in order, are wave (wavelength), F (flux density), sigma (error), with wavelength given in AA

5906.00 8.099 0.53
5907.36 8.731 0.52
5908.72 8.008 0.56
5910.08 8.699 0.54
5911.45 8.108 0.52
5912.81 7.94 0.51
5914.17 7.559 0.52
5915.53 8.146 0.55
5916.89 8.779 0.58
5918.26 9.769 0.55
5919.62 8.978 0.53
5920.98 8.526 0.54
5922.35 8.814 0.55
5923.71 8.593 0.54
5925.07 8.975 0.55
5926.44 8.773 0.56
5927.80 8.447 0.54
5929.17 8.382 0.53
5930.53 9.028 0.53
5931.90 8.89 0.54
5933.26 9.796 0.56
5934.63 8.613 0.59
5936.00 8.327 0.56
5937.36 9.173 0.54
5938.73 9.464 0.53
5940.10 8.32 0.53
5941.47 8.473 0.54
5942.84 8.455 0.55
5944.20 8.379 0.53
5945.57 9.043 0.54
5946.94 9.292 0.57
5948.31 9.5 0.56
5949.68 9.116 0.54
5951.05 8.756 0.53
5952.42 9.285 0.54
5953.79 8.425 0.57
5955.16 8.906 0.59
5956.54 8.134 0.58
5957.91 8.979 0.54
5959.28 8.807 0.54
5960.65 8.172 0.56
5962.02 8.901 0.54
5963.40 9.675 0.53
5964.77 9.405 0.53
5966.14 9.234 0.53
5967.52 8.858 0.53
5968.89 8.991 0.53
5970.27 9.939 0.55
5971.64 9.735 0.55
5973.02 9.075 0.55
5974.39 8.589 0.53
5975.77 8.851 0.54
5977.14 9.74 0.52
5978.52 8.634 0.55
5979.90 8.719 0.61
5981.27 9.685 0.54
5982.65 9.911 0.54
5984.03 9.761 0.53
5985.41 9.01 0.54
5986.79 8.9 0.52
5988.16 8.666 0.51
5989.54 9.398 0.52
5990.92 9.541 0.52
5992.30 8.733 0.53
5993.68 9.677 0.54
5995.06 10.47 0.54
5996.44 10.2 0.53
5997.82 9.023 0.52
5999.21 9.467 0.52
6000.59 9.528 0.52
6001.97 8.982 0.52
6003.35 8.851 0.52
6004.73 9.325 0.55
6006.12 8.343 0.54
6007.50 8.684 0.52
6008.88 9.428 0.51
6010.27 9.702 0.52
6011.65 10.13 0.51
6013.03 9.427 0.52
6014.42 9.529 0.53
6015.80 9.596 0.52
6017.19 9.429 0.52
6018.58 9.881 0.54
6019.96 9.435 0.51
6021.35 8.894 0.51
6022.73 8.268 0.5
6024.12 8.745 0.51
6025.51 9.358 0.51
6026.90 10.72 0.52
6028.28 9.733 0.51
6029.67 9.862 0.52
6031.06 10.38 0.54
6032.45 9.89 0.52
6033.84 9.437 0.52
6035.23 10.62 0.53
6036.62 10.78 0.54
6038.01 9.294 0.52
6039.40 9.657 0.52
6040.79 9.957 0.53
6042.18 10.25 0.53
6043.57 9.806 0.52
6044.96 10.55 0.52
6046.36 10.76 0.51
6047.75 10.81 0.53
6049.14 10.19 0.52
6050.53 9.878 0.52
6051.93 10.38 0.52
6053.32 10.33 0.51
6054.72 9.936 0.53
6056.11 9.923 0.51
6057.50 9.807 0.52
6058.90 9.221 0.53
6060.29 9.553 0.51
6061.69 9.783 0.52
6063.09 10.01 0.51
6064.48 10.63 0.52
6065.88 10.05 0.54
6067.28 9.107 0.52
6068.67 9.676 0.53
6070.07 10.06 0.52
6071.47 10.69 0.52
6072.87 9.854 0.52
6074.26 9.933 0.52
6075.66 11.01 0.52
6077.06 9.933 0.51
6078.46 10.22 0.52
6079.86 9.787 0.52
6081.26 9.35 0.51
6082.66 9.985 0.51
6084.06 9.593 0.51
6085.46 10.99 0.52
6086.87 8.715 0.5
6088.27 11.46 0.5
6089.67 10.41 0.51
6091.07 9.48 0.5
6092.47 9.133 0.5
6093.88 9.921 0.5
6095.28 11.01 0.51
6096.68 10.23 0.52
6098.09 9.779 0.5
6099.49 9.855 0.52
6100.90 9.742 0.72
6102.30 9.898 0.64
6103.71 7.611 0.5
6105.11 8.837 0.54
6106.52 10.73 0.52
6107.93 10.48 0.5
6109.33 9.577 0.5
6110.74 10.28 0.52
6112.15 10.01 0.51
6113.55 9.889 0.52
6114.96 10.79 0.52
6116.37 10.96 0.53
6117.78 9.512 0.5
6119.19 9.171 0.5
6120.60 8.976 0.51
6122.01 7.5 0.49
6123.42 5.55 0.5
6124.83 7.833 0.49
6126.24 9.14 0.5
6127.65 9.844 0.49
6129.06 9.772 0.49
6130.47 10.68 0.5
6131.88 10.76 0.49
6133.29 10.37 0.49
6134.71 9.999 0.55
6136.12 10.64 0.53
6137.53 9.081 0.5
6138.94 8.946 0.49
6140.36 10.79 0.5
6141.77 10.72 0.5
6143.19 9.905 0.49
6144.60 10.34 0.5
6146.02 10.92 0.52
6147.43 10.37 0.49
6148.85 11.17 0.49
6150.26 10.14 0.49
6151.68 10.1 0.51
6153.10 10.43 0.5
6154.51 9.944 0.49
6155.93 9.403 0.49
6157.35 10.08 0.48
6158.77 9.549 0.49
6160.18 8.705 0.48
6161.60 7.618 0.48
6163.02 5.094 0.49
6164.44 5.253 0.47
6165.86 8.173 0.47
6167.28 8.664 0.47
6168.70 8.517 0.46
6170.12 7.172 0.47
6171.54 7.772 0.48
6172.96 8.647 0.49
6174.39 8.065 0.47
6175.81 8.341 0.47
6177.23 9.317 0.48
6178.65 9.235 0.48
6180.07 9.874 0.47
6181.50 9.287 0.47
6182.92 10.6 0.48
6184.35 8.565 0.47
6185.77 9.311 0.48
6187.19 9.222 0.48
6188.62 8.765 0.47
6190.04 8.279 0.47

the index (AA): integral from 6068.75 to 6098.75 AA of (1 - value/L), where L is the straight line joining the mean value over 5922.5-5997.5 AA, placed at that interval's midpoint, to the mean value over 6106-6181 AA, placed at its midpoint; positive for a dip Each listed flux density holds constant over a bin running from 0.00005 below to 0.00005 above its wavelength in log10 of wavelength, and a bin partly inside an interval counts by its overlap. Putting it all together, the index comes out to -2.7 AA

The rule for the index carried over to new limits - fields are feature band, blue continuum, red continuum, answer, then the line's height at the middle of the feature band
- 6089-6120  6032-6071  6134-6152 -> 0.8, 10.1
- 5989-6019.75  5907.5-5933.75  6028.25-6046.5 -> 0.7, 9.66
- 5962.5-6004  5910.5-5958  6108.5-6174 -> -2.0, 8.88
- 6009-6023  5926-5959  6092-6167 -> -0.6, 9.11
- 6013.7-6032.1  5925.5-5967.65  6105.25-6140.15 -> -0.7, 9.19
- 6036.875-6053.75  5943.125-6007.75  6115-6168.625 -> -1.7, 9.23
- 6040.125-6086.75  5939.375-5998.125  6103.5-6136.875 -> -3.2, 9.39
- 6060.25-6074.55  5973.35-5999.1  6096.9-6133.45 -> -0.8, 9.44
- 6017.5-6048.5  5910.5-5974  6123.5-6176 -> -2.9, 9.01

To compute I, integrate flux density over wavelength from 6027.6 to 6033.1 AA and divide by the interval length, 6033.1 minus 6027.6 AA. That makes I 9.96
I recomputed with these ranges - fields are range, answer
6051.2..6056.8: 10.1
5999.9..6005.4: 9.18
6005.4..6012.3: 9.25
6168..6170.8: 7.85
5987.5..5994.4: 9.21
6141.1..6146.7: 10.5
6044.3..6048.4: 10.7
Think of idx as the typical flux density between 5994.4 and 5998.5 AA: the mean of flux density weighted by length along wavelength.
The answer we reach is 9.9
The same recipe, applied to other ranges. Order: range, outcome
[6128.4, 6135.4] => 10.3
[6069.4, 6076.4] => 10.3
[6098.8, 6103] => 9.83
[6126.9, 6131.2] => 10.1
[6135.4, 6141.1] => 9.88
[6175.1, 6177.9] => 8.83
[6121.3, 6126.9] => 7.49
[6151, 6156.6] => 9.97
